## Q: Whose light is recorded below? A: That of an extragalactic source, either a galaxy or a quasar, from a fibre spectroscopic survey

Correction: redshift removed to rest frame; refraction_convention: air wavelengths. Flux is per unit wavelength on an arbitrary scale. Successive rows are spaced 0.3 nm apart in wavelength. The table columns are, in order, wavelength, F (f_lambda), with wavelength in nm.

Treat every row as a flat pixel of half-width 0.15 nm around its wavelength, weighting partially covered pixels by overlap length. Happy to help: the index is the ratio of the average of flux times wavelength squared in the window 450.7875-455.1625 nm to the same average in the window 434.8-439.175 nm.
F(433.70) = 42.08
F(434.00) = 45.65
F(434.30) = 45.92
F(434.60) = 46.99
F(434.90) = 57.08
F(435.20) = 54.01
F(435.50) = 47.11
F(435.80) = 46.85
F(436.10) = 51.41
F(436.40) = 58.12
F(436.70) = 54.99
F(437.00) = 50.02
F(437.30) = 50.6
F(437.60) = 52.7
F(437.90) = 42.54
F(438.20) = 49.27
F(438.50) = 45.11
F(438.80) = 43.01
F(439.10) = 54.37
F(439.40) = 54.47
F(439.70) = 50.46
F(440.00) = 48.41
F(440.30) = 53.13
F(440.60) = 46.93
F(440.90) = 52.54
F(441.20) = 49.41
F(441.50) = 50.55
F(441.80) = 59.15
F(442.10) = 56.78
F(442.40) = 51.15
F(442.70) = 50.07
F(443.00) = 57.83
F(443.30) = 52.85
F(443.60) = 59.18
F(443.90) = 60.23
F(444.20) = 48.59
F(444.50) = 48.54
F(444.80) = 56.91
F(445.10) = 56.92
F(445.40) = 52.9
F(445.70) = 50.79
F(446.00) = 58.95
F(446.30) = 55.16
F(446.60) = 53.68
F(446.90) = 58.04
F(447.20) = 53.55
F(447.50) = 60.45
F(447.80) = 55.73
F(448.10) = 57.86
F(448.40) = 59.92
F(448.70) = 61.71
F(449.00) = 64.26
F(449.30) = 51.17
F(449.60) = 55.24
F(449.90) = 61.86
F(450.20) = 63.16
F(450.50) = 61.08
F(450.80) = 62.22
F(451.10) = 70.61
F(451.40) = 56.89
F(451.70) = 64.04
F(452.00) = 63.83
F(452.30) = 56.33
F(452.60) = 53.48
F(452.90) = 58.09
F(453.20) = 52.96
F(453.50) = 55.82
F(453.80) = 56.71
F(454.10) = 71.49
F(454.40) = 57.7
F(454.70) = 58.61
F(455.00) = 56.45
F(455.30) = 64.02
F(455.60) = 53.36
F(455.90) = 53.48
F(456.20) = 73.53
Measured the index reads 1.27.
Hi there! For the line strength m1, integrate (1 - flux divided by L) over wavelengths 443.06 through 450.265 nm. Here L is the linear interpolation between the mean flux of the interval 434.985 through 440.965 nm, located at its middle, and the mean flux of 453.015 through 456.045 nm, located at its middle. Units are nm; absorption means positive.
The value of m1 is -0.28 nm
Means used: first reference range 50.3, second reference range 58.1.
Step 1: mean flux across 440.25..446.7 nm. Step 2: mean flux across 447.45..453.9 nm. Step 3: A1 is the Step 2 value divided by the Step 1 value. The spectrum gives 1.10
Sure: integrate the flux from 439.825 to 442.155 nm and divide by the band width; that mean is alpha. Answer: 51.9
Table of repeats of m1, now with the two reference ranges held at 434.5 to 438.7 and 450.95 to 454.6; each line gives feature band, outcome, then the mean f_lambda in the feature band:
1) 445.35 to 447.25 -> 0.04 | 54.9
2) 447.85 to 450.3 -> -0.06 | 59.2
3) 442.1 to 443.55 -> 0.01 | 53.8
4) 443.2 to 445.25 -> 0.00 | 54.8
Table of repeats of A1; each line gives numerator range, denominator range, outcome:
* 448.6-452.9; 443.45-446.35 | 1.10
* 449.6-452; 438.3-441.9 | 1.24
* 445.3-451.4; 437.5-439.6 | 1.20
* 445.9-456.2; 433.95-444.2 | 1.15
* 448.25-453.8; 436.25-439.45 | 1.18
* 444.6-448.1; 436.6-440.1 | 1.12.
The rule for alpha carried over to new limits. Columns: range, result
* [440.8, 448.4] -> 54.8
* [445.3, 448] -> 55.6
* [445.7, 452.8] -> 58.9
